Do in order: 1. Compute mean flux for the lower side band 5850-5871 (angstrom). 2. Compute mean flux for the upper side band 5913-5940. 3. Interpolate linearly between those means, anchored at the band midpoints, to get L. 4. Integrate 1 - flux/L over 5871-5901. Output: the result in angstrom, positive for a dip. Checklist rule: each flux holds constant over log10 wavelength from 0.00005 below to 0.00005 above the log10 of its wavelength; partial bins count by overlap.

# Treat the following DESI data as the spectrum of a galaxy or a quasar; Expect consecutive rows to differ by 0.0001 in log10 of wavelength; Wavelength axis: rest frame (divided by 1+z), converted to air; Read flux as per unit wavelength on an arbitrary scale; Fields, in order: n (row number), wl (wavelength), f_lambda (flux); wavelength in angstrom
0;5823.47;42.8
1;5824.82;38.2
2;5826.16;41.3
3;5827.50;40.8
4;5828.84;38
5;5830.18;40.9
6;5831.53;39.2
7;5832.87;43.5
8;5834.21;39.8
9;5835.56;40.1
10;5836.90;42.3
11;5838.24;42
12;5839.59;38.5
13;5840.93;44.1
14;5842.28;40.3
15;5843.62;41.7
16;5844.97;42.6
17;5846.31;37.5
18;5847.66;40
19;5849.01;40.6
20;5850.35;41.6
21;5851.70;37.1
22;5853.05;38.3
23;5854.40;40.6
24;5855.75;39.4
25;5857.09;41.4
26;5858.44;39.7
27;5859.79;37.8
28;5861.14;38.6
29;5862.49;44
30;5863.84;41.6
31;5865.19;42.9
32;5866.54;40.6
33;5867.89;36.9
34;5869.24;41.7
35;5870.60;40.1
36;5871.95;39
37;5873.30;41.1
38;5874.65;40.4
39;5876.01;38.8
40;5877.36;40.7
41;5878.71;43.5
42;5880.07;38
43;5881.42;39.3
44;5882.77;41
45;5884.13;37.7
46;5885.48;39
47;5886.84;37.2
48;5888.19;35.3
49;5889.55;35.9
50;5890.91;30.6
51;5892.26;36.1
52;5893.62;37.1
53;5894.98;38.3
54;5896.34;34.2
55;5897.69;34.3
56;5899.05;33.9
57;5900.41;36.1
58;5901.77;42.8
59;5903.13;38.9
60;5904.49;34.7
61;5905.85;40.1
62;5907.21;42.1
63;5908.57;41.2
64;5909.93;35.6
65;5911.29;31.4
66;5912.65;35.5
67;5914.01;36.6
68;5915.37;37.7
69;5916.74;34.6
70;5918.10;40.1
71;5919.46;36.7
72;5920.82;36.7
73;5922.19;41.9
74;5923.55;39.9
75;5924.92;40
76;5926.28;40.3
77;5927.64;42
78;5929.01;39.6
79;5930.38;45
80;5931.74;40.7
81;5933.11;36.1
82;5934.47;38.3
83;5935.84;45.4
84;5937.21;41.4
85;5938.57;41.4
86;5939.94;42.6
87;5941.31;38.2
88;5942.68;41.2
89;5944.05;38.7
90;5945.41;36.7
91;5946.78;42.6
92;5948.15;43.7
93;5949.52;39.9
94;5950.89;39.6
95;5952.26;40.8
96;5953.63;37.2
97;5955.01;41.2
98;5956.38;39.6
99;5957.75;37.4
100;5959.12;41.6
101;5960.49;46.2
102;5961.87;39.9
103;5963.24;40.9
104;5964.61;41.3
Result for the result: 1.7 angstrom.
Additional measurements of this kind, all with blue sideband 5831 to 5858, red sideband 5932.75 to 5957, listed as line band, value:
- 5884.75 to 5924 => 3.27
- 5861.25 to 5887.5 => 0.21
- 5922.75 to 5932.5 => -0.17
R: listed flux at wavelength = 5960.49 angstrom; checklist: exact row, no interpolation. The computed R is 46.2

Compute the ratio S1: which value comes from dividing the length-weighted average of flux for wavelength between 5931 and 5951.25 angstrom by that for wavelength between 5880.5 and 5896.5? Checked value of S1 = 1.10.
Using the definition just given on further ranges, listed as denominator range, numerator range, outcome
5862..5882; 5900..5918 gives 0.93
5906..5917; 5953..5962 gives 1.09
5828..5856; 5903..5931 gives 0.95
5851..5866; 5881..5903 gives 0.92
